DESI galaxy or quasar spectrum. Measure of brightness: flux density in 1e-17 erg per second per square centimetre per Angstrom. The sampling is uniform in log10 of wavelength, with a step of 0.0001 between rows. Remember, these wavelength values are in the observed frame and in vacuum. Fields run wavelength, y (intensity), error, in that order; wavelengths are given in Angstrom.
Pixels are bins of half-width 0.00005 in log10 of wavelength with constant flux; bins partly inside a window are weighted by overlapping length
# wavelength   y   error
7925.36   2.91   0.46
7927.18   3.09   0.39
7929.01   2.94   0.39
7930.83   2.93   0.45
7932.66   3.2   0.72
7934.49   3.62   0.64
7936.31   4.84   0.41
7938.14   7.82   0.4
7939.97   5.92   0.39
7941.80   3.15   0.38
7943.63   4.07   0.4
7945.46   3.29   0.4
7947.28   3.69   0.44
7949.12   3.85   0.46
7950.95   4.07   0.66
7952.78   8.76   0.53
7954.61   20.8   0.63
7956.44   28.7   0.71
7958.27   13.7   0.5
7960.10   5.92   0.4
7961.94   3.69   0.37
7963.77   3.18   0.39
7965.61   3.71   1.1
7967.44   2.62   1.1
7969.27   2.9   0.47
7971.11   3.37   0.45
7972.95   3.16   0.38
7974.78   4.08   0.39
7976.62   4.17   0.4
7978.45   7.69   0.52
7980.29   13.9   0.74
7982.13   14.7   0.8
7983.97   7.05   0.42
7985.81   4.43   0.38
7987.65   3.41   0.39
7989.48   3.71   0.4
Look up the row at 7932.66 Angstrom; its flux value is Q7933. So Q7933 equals 3.2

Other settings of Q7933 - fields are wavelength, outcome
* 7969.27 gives 2.9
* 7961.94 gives 3.69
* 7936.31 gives 4.84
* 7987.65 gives 3.41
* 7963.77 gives 3.18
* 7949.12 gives 3.85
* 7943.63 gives 4.07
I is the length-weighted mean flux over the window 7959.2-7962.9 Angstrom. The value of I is 4.77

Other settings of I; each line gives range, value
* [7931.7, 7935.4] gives 3.4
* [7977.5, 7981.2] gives 10.7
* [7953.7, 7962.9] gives 14.5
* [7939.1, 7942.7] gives 4.52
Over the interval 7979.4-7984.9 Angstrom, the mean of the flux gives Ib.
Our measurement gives 11.8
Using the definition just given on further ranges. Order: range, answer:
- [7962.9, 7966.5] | 3.44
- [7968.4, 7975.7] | 3.38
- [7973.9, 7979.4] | 5.37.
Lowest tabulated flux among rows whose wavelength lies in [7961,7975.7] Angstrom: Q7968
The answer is 2.62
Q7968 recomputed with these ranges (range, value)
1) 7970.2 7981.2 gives 3.16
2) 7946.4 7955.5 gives 3.69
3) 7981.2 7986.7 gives 4.43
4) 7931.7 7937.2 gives 3.2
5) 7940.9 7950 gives 3.15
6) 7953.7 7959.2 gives 13.7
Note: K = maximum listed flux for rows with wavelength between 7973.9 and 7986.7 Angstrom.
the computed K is 14.7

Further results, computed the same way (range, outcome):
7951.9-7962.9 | 28.7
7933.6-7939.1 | 7.82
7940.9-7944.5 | 4.07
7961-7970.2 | 3.71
